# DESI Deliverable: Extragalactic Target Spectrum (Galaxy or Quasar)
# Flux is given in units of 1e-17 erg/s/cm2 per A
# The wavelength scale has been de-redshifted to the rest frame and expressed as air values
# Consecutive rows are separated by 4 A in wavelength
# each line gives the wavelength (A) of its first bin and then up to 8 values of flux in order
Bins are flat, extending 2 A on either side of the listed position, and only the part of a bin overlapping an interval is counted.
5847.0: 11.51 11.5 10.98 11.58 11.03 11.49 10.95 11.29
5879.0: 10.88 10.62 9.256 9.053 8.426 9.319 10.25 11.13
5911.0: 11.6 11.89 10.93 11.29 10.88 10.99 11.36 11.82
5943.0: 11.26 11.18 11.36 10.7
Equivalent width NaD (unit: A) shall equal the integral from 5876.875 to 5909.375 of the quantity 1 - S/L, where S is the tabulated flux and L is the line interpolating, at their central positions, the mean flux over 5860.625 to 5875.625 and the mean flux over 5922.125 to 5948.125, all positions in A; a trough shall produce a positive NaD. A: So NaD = 3.83 A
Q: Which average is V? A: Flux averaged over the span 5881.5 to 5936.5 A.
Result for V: 10.5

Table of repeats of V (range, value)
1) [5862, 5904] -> 10.2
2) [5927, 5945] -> 11.3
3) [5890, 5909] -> 9.67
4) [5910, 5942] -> 11.3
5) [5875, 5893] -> 10.1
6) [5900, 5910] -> 10.6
